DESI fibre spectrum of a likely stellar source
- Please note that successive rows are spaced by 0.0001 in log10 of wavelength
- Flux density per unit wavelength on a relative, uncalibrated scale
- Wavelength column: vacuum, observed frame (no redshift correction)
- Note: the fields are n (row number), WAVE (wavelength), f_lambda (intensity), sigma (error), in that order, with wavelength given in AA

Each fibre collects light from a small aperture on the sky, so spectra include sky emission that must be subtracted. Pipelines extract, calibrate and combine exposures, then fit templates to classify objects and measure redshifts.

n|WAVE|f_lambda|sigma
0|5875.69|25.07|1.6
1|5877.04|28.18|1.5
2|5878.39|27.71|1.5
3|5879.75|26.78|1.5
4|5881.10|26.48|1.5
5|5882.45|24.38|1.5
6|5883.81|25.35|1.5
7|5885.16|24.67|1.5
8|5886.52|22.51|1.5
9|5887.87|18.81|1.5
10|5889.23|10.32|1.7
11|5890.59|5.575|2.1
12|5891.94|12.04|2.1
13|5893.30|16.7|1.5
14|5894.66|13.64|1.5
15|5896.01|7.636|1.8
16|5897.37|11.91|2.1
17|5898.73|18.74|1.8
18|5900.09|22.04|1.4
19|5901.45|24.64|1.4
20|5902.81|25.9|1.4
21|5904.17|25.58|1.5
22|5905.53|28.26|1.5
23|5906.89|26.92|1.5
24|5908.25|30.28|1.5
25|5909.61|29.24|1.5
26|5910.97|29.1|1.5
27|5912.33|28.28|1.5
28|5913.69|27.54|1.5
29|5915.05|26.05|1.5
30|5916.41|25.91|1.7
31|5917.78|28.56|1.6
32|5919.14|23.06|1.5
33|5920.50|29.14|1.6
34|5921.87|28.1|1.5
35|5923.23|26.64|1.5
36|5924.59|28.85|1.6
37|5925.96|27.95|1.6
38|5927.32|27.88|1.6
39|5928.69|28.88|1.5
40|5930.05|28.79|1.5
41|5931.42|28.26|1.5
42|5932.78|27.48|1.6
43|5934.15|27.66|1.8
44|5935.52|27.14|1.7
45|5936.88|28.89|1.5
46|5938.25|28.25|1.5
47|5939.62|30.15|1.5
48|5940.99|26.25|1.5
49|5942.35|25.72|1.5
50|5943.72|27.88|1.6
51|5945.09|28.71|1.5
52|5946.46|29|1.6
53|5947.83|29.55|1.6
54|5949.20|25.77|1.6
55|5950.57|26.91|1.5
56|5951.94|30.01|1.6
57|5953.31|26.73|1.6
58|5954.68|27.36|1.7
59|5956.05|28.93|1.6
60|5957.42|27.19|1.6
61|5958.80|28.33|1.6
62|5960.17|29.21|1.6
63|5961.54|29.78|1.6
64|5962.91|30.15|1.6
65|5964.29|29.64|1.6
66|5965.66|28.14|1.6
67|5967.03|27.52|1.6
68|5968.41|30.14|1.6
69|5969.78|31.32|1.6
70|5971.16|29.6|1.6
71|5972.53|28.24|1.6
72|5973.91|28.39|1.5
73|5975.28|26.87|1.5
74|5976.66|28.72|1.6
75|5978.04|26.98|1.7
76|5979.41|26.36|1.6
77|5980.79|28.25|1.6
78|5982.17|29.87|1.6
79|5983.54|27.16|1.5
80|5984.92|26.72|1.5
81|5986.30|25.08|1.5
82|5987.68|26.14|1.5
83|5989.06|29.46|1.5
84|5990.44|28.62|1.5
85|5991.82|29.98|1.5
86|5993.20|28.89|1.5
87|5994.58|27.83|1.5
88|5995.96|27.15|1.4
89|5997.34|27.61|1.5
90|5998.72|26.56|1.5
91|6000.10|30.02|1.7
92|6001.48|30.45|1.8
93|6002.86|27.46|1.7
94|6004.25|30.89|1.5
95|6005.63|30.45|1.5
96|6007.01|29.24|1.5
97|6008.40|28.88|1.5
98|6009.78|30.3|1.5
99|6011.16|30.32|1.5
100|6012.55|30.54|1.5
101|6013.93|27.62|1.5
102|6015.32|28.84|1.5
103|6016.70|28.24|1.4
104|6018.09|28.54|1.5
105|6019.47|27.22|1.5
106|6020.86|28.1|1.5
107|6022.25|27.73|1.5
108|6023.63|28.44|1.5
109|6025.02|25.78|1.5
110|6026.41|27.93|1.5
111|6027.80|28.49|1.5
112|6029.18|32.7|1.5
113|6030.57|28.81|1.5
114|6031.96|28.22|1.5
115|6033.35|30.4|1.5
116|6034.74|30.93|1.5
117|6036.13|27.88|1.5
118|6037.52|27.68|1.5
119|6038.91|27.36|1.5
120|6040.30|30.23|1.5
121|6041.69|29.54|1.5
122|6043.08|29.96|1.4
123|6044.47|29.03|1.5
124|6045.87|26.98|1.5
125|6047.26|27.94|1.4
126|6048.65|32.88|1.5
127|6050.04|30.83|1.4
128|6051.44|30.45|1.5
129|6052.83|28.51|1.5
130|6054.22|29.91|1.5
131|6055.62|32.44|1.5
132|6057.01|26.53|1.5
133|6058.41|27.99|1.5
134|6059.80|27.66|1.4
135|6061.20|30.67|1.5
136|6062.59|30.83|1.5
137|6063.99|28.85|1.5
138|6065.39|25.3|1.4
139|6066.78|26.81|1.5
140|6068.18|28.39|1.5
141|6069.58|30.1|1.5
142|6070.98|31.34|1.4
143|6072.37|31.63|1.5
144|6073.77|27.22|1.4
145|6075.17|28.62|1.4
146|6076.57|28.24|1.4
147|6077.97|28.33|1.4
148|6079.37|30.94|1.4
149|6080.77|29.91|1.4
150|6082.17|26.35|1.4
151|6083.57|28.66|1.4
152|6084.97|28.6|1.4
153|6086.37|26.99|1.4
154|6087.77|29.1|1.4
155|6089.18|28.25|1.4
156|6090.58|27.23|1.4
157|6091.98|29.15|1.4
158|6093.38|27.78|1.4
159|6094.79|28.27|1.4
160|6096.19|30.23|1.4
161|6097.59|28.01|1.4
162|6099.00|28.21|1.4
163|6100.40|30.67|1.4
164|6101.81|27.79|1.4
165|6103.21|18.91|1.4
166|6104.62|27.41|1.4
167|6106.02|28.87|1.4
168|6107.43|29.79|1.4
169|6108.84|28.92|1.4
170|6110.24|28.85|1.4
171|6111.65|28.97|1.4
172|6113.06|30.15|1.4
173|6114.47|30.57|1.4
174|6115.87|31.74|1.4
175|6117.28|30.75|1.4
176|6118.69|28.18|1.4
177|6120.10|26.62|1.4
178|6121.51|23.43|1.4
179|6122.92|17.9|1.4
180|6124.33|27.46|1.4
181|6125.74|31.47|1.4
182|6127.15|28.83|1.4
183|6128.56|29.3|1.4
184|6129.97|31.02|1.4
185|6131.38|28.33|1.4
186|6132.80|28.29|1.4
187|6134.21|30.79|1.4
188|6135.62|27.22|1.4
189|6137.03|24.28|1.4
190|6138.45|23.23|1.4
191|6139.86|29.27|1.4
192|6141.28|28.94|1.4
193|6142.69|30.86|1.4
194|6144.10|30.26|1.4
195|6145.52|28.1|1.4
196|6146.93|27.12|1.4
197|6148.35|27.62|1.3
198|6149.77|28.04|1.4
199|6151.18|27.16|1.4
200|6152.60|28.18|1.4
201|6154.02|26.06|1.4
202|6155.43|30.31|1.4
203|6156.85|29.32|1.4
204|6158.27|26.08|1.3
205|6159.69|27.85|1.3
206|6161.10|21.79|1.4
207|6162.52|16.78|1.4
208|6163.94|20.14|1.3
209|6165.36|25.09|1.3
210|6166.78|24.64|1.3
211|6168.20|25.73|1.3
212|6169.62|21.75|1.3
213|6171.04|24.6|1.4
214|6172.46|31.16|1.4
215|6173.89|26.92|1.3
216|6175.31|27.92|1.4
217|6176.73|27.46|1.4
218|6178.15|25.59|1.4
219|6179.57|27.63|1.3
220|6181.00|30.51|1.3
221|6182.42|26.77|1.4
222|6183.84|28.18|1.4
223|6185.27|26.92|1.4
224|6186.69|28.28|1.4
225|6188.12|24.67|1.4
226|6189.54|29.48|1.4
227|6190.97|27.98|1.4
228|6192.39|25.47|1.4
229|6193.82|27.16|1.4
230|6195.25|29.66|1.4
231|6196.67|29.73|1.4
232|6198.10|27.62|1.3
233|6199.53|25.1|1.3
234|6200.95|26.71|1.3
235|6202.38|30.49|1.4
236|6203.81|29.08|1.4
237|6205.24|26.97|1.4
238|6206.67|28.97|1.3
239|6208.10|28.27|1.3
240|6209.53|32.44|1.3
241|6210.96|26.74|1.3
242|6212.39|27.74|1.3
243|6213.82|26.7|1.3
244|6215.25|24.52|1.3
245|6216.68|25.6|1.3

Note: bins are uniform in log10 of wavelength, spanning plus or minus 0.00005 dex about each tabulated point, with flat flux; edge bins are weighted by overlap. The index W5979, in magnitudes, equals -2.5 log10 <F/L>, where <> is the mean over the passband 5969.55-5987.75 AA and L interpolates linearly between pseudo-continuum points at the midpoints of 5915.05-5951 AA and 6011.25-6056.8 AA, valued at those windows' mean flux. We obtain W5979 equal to 0.02 mag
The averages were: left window 27.7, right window 29.1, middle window 27.8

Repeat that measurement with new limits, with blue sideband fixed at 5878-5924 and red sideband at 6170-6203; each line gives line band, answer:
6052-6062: -0.15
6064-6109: -0.10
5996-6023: -0.17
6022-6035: -0.16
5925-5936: -0.20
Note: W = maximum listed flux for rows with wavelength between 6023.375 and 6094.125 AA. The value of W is 32.88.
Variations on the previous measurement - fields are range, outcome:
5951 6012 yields 31.32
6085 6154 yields 31.74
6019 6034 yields 32.7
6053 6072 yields 32.44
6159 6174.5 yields 31.16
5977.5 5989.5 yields 29.87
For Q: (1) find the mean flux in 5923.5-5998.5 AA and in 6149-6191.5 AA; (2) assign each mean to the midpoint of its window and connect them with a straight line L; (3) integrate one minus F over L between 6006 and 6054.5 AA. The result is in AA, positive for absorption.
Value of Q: -2.5 AA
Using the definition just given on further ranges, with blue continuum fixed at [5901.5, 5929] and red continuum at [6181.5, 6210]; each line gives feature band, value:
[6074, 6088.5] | -0.4 AA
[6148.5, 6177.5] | 2.1 AA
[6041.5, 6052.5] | -0.8 AA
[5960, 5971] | -0.8 AA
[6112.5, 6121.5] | -0.4 AA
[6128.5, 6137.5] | -0.2 AA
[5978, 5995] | -0.1 AA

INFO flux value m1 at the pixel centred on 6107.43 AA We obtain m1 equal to 29.79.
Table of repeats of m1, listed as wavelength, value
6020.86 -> 28.1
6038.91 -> 27.36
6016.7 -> 28.24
